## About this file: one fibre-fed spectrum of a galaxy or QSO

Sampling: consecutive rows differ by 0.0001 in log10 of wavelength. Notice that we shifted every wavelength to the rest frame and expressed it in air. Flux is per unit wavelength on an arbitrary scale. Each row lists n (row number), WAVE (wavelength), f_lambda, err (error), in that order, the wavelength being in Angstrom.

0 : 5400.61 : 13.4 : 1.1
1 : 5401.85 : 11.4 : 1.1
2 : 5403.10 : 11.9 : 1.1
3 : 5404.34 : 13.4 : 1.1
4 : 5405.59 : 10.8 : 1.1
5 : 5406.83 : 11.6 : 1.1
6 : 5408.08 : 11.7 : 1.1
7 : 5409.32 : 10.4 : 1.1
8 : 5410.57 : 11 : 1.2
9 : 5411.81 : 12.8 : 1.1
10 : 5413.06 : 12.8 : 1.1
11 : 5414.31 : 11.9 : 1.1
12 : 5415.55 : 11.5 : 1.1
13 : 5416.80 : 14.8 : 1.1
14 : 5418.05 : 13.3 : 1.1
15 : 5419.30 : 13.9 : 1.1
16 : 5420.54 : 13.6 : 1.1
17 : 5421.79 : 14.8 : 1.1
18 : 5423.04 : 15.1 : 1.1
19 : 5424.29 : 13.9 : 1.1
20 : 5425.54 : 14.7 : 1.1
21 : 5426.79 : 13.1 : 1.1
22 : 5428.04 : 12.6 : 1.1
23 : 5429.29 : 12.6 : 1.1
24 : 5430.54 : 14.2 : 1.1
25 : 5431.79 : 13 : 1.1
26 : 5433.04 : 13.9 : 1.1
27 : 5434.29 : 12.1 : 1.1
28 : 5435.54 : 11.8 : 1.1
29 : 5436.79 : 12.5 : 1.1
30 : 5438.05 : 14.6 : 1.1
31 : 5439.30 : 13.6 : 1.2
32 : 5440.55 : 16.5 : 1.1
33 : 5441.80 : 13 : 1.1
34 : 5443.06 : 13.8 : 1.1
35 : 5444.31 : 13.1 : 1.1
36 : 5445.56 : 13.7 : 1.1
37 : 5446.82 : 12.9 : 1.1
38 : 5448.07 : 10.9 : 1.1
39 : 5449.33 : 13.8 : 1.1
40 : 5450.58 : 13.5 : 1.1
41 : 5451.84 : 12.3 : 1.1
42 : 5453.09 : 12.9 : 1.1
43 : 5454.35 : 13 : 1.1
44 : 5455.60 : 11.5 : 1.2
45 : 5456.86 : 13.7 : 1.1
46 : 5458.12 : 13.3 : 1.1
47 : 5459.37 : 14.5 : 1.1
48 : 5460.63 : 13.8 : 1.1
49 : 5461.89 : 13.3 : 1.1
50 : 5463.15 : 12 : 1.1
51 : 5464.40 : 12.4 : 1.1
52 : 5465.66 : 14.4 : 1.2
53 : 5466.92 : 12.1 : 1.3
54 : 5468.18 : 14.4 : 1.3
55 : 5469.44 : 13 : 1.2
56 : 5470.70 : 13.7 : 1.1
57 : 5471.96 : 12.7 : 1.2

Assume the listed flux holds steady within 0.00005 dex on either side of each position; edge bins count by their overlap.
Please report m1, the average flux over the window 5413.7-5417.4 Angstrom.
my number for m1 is 12.7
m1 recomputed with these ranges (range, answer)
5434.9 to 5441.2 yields 13.8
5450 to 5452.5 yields 12.9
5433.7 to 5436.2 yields 12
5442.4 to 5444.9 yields 13.4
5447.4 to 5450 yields 12.4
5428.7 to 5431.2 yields 13.4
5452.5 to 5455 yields 12.9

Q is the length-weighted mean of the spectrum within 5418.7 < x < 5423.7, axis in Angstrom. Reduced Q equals 14.4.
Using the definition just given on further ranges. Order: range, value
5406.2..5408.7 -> 11.7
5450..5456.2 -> 12.6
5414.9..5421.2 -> 13.4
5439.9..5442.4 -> 14.8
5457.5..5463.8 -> 13.4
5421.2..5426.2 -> 14.6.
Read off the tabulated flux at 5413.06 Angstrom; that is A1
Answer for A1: 12.8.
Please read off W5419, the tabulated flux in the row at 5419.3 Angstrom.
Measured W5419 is 13.9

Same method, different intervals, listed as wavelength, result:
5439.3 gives 13.6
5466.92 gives 12.1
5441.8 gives 13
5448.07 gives 10.9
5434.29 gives 12.1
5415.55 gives 11.5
